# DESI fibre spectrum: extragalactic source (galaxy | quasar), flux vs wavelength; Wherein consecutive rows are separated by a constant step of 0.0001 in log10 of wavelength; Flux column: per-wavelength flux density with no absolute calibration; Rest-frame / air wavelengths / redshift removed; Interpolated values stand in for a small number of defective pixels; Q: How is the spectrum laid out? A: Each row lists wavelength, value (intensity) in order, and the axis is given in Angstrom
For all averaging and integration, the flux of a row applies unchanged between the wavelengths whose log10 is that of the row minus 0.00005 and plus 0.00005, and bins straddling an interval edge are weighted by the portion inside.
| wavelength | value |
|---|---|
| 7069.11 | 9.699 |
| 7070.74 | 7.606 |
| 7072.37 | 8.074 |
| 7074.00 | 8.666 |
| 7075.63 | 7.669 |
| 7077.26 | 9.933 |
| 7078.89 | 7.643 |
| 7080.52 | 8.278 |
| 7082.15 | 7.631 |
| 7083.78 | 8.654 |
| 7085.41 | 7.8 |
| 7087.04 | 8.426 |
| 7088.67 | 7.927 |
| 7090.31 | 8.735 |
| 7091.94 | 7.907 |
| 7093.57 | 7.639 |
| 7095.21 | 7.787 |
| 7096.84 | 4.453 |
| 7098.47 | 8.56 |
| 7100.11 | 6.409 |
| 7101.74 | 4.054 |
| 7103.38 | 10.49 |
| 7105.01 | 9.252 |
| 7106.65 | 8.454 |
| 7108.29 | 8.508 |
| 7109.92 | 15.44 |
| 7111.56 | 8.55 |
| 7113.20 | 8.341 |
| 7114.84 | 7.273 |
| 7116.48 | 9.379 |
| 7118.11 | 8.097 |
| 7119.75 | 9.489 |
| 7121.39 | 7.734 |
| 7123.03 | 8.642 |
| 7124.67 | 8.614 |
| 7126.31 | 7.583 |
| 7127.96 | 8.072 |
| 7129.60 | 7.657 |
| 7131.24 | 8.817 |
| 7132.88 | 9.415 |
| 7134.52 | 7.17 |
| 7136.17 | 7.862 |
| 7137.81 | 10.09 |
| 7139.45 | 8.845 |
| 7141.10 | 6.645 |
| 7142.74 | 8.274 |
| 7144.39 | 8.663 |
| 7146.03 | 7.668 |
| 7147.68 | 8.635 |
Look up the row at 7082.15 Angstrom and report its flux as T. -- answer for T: 7.631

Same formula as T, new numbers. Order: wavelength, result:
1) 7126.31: 7.583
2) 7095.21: 7.787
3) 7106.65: 8.454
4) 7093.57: 7.639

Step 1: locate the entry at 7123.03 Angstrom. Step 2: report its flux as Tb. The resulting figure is 8.642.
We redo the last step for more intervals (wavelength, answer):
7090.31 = 8.735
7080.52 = 8.278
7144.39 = 8.663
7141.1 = 6.645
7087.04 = 8.426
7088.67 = 7.927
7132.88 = 9.415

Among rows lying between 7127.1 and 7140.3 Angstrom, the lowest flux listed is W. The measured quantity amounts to 7.17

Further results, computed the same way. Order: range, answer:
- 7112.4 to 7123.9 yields 7.273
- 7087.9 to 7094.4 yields 7.639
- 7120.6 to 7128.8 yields 7.583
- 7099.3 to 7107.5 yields 4.054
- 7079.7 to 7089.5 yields 7.631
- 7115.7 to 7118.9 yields 8.097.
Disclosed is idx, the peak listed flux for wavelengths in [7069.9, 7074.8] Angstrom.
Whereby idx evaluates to 8.666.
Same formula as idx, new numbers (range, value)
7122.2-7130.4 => 8.642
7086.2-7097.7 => 8.735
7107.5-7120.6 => 15.44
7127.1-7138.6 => 10.09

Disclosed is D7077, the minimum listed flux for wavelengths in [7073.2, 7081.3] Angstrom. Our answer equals 7.643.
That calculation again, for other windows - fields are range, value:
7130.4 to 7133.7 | 8.817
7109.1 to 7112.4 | 8.55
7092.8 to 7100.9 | 4.453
